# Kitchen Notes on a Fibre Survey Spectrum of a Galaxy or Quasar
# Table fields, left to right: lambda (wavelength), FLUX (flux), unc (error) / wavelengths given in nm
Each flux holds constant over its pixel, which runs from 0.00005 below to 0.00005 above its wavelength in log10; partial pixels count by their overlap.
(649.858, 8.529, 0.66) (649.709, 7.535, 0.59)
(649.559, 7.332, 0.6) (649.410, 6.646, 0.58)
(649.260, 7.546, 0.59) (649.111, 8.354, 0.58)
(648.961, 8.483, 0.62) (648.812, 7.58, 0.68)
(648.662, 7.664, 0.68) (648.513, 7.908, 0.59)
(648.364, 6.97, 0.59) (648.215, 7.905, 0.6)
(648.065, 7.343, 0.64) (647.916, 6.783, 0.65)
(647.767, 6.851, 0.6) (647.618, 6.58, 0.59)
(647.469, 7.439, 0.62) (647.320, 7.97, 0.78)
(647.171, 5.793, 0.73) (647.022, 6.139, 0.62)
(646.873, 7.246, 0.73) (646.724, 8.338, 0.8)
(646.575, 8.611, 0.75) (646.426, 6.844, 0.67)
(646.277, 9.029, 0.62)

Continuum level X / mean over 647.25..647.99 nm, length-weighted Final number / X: 7.12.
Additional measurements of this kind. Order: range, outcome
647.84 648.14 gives 7.06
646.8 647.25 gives 6.41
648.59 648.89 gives 7.63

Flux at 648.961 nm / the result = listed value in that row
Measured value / 8.483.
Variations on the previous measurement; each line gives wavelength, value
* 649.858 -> 8.529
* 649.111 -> 8.354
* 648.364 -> 6.97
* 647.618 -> 6.58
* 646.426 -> 6.844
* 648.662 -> 7.664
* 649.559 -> 7.332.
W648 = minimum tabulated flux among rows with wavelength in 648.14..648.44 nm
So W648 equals 6.97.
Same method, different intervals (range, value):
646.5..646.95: 7.246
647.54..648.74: 6.58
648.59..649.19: 7.58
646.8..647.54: 5.793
